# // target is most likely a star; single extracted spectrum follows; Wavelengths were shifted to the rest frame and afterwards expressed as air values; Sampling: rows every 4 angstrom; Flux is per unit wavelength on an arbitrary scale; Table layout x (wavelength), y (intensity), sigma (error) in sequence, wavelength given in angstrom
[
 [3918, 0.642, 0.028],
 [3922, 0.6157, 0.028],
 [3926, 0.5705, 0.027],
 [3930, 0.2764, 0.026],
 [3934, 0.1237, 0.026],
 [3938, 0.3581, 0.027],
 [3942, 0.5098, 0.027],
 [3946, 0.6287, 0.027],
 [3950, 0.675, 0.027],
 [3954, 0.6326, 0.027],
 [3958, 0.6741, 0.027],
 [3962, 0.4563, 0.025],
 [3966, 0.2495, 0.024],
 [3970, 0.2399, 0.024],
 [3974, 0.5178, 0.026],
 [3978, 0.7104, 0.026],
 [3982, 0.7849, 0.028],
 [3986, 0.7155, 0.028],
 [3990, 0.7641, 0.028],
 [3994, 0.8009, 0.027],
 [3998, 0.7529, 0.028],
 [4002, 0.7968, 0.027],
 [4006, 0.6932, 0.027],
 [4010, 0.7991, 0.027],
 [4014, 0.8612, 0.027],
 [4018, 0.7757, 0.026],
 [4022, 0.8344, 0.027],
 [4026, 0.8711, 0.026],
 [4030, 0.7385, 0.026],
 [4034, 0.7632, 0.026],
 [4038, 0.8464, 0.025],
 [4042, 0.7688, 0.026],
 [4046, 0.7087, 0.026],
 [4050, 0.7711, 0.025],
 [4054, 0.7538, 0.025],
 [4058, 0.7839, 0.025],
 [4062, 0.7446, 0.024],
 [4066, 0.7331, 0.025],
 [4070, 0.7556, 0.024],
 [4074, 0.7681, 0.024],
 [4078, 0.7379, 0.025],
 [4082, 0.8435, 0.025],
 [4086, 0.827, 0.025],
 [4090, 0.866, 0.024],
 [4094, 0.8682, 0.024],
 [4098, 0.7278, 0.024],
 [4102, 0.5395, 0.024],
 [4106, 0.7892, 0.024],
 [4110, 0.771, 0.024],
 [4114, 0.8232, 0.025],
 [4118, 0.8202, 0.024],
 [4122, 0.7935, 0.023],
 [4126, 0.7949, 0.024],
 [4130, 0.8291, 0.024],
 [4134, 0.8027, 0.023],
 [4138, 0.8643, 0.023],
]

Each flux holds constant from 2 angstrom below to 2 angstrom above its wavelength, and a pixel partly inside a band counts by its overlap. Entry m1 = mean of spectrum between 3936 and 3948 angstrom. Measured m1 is 0.499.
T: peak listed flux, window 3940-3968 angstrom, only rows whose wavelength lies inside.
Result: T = 0.675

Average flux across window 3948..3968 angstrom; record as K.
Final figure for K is 0.537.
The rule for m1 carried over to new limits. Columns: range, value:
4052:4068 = 0.754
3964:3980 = 0.429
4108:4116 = 0.797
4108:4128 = 0.801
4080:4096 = 0.851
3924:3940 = 0.332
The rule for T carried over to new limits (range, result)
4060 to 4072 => 0.7556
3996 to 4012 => 0.7991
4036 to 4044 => 0.8464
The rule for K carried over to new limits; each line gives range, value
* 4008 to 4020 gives 0.812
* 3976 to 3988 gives 0.737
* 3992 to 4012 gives 0.769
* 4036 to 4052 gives 0.774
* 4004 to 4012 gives 0.746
